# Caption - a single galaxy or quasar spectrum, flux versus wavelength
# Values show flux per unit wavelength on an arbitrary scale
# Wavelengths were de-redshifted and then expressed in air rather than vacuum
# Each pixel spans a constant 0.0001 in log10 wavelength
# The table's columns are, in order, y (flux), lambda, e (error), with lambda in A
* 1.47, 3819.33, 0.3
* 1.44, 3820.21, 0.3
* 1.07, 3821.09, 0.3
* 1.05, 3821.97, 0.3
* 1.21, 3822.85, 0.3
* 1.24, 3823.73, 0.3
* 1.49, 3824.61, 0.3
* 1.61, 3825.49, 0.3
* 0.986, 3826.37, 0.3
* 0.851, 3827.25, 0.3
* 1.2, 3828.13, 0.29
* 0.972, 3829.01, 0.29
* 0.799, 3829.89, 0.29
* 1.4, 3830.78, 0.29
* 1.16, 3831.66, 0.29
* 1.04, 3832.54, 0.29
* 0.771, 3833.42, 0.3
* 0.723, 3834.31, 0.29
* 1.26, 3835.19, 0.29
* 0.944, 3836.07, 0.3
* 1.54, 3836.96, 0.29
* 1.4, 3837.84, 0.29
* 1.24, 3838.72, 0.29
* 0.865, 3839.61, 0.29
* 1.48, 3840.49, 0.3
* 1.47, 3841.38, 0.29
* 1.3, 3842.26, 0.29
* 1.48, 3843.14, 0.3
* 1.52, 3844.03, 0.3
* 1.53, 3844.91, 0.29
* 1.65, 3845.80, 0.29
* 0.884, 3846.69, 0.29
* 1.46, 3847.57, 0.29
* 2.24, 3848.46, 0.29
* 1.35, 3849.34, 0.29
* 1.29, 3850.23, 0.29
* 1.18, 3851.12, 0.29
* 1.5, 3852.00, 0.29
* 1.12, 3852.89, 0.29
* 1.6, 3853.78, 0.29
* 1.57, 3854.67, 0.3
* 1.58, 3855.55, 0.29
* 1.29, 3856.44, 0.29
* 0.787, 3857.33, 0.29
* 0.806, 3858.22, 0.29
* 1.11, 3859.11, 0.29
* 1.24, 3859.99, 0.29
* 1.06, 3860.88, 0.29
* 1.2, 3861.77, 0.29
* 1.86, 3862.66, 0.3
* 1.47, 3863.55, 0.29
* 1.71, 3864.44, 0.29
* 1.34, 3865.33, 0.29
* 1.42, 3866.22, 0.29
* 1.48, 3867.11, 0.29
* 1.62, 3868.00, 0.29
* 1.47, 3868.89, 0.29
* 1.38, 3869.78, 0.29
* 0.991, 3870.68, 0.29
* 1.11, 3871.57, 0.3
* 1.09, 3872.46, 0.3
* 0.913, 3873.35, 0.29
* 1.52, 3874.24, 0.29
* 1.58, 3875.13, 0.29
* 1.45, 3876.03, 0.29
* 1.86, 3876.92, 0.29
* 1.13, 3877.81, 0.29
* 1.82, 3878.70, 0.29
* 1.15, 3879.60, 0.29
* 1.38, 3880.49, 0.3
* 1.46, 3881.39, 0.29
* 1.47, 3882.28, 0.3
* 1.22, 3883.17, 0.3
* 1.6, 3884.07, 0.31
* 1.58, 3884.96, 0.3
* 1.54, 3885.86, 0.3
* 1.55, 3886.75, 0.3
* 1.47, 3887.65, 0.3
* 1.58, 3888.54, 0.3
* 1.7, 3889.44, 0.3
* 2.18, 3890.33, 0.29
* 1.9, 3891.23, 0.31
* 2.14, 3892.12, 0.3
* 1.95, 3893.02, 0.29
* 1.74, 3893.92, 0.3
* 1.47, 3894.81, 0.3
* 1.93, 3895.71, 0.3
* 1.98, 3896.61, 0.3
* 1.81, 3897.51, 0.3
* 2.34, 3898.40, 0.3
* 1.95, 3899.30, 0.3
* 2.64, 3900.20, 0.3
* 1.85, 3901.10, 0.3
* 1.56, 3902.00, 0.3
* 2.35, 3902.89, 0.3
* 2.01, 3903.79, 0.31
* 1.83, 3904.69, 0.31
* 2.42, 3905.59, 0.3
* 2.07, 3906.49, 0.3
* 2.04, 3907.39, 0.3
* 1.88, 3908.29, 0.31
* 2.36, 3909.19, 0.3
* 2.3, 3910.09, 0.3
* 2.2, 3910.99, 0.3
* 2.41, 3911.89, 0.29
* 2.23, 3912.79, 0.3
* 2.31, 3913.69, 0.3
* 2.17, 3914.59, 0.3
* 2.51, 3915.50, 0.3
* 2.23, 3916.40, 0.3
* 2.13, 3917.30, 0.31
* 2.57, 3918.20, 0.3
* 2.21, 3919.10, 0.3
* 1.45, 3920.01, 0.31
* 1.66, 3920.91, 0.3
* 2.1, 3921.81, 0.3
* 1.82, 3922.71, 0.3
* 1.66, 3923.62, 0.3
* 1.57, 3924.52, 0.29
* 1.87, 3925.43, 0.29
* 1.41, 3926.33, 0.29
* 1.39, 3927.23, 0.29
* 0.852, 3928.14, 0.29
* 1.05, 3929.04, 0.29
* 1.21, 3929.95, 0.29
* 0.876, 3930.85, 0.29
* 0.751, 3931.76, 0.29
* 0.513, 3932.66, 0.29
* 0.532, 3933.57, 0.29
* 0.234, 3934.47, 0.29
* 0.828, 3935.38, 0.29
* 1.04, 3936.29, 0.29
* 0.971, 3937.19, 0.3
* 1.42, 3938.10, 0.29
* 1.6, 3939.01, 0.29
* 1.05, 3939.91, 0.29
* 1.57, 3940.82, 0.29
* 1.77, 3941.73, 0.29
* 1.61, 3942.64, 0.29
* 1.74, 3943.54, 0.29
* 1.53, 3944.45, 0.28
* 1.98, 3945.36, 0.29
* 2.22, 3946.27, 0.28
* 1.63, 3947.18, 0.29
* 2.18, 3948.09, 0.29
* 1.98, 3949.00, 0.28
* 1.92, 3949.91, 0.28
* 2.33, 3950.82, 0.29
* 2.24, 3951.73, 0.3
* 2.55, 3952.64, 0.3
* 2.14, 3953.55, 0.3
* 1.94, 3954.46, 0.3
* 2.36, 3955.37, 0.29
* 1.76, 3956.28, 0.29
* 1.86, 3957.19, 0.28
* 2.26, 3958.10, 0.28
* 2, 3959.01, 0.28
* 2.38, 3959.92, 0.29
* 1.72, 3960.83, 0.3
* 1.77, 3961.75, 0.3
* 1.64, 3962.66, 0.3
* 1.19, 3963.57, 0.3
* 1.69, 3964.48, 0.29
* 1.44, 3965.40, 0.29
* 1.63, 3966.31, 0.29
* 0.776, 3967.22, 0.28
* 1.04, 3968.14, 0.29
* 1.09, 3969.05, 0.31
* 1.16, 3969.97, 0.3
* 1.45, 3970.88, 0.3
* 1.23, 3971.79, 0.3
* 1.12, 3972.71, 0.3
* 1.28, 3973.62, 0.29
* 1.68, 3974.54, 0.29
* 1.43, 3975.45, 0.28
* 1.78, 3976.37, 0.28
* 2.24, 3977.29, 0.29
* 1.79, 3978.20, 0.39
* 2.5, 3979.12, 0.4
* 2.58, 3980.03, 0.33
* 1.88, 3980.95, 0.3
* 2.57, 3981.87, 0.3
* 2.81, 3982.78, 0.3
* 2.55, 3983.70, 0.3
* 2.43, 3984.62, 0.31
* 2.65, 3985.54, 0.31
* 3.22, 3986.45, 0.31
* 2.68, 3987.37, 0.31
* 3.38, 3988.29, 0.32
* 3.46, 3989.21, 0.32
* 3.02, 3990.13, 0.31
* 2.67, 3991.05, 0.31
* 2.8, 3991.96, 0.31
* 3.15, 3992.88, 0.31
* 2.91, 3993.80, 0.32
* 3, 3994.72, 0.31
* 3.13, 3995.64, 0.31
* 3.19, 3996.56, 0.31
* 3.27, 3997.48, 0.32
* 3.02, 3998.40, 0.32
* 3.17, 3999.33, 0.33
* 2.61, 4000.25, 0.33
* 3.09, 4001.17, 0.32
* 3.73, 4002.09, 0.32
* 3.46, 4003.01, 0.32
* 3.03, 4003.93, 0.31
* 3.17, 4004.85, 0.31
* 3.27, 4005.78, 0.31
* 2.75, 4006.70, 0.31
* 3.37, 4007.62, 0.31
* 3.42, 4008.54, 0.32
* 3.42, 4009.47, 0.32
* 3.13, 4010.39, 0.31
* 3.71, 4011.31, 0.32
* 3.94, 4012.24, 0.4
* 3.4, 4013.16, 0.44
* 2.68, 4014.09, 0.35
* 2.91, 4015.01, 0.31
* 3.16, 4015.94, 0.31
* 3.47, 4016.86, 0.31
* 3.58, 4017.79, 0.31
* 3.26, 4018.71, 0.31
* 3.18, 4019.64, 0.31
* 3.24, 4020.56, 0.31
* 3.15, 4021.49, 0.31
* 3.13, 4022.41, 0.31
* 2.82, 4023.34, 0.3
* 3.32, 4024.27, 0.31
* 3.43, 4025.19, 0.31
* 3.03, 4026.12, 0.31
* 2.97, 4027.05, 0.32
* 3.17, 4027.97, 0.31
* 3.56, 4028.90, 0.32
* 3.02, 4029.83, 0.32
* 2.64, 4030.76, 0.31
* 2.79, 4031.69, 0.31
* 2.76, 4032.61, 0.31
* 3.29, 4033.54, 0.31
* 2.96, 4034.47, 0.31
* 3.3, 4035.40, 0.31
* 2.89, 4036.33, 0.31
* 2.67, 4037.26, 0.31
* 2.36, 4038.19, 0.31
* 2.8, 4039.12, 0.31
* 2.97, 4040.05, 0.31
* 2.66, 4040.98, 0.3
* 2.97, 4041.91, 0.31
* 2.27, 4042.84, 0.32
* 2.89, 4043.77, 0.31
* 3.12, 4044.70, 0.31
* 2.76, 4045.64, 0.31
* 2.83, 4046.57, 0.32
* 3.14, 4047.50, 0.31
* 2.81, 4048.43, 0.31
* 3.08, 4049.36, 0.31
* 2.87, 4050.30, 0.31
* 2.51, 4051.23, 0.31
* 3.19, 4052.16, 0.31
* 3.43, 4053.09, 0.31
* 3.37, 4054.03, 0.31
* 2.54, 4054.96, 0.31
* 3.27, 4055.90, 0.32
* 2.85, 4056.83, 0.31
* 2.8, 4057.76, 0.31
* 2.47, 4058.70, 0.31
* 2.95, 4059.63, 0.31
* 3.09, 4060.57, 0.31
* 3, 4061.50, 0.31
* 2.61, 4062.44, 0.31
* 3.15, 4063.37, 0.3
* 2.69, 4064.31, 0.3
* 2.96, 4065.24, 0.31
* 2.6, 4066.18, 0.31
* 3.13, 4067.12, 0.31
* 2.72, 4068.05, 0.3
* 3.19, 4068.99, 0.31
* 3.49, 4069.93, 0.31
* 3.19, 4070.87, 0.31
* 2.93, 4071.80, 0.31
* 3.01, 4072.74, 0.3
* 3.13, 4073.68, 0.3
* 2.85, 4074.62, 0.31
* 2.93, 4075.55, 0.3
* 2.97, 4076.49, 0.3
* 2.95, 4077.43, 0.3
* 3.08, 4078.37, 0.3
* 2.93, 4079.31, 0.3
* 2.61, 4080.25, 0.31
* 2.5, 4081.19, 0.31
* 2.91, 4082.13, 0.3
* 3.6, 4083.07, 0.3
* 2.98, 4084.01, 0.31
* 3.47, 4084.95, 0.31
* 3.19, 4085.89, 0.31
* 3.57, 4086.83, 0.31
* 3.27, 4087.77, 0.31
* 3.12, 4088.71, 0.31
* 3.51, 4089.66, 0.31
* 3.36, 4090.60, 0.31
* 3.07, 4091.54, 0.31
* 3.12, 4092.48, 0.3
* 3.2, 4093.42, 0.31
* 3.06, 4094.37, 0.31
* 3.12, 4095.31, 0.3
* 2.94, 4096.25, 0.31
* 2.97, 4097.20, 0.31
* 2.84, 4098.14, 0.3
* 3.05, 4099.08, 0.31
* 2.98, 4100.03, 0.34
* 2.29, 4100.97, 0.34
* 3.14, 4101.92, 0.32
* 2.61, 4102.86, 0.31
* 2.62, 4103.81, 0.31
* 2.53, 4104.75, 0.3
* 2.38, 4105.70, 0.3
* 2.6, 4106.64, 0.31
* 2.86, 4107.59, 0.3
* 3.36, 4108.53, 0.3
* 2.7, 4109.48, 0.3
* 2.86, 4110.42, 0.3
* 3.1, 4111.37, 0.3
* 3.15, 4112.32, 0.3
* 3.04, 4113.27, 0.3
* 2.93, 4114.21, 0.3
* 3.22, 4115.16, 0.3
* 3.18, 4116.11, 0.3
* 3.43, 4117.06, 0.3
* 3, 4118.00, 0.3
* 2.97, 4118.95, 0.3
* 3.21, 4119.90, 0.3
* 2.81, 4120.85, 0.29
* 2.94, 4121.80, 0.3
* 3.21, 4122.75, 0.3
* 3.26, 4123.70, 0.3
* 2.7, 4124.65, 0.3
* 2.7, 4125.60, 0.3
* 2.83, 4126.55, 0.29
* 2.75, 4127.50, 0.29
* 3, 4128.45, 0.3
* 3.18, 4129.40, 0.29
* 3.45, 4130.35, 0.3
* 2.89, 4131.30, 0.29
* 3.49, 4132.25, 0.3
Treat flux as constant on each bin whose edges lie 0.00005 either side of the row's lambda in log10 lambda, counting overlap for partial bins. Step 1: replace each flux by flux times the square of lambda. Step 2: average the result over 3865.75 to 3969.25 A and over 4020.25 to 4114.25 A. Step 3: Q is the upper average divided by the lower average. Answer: 1.9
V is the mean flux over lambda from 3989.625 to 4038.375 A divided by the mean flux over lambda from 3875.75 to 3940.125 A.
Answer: 1.9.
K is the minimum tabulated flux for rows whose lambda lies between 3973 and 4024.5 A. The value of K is 1.28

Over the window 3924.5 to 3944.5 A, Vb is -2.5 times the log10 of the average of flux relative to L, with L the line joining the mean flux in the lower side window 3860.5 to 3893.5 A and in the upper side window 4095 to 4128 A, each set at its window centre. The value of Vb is 0.49 mag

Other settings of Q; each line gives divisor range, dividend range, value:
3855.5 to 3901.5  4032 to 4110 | 2.11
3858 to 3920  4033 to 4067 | 1.80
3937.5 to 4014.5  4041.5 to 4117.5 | 1.34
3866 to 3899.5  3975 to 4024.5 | 2.00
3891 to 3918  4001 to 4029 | 1.64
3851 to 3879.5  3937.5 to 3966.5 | 1.43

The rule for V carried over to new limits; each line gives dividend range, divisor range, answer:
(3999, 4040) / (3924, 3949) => 2.37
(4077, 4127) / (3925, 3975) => 1.98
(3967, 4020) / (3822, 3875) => 2.10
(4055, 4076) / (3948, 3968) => 1.57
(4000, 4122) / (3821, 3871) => 2.35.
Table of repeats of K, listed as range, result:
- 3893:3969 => 0.234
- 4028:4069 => 2.27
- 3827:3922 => 0.723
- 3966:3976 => 0.776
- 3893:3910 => 1.47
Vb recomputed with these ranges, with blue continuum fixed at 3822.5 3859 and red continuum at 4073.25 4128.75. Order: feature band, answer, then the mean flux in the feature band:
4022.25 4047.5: -0.154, 2.94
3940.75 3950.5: 0.066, 1.85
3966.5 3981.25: 0.349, 1.56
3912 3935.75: 0.155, 1.56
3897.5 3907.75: -0.239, 2.08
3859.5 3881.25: 0.056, 1.39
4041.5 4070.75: -0.091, 2.93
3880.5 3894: -0.058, 1.66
